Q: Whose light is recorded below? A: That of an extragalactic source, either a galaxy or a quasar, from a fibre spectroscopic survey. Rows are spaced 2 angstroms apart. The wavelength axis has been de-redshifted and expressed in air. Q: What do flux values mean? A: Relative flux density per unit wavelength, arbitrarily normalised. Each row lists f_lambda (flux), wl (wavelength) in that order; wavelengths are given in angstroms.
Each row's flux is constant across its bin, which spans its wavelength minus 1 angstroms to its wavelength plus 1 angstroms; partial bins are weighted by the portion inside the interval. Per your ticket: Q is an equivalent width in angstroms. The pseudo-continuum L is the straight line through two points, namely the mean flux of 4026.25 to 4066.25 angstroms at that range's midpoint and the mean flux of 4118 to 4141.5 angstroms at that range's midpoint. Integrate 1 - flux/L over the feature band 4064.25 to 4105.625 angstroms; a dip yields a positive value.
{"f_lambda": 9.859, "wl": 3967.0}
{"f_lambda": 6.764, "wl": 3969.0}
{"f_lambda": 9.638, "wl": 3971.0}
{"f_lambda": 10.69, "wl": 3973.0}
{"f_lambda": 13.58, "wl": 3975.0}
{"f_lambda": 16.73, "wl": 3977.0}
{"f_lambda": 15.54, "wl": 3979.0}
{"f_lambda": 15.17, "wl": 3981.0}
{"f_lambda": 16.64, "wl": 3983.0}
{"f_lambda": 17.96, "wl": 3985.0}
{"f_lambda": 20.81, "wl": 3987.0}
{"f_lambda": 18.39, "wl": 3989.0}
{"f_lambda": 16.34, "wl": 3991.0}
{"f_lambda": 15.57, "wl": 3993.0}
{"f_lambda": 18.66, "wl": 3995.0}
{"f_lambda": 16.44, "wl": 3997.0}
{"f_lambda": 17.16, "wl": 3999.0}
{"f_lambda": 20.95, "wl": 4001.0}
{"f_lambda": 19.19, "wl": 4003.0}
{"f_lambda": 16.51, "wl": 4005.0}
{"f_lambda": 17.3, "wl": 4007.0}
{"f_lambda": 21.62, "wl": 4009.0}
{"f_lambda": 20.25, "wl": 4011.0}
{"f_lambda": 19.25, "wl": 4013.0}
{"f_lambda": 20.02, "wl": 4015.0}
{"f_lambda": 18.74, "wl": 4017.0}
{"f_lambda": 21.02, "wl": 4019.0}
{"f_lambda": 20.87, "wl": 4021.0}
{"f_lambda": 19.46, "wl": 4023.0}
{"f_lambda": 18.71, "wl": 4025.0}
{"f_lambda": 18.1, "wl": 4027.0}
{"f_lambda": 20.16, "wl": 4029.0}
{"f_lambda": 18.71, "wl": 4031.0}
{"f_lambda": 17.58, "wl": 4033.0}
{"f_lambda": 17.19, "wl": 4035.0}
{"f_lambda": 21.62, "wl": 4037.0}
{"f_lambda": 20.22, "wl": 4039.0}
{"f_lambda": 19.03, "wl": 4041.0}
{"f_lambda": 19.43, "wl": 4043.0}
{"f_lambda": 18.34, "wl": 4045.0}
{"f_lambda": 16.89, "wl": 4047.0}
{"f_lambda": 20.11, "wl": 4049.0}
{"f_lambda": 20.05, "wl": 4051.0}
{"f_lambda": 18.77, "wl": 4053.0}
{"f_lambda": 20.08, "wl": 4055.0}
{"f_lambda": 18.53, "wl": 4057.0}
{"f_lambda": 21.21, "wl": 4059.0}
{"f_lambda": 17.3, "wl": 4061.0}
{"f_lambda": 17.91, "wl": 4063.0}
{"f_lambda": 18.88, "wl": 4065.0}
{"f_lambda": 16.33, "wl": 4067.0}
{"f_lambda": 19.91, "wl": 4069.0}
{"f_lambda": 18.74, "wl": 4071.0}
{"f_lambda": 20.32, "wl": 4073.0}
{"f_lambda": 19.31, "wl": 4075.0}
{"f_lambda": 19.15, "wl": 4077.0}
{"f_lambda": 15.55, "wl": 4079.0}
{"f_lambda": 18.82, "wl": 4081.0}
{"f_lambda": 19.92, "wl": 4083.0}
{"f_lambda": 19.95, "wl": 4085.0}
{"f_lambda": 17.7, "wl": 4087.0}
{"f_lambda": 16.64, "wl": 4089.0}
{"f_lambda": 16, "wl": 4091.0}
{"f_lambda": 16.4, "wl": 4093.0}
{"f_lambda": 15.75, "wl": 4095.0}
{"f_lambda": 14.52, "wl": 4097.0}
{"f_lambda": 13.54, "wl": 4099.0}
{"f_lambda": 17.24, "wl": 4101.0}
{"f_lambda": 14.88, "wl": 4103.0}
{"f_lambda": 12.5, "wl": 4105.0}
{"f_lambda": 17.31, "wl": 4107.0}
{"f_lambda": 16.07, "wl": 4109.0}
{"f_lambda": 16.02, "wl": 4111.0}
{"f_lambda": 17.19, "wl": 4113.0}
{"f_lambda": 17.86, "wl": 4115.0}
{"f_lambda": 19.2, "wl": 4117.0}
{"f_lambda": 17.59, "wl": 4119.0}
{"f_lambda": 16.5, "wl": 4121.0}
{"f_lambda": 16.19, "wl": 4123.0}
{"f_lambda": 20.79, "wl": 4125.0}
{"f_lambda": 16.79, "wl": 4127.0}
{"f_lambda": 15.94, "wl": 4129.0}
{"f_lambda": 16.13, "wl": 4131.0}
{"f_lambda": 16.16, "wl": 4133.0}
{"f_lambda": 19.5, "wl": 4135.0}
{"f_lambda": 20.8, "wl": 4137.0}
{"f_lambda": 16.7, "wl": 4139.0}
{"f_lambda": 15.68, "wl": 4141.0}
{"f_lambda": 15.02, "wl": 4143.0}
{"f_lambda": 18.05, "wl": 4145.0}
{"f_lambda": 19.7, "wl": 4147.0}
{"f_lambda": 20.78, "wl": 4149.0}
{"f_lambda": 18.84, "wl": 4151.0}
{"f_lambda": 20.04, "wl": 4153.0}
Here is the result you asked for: 2.3 angstroms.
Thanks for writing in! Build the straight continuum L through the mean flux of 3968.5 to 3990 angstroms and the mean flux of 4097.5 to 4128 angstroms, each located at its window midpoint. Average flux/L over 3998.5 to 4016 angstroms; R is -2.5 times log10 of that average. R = -0.25 mag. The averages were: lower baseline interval 14.9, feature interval 19.2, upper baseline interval 16.6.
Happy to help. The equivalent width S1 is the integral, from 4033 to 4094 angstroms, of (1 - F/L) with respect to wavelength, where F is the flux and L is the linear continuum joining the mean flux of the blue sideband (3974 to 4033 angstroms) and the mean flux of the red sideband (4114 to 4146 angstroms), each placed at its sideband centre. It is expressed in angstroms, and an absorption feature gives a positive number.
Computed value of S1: -2.7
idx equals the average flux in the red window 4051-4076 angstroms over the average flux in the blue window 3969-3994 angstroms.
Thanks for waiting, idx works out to 1.25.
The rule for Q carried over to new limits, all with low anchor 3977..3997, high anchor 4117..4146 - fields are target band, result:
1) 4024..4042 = -1.9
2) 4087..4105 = 1.8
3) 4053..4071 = -1.6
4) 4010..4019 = -1.3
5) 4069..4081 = -1.0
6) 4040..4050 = -0.9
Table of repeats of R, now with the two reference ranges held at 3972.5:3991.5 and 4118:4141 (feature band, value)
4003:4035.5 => -0.15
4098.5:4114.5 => 0.10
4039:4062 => -0.14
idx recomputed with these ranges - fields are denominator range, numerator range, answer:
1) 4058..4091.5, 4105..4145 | 0.93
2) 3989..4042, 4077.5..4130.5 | 0.89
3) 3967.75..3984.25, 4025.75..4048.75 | 1.44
